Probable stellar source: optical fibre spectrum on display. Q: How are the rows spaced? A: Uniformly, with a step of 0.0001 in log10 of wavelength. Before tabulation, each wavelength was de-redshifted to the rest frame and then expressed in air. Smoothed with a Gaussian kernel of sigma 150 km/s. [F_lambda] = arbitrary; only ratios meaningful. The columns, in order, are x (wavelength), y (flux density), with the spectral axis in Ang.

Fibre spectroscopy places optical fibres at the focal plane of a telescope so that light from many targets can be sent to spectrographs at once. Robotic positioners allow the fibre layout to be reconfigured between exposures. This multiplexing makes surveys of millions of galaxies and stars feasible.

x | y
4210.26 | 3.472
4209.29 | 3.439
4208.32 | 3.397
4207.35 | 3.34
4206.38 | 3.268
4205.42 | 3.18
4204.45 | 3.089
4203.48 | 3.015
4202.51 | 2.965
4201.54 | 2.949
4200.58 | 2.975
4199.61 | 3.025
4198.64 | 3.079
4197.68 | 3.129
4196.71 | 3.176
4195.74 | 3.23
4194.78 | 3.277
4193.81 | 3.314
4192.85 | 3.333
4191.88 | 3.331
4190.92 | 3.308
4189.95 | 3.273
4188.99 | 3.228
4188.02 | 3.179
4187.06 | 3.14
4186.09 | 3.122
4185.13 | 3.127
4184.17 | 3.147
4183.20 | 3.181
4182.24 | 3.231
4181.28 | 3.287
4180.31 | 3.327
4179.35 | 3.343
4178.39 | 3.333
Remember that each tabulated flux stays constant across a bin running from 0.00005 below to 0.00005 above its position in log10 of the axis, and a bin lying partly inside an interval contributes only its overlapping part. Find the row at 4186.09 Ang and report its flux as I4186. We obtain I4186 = 3.122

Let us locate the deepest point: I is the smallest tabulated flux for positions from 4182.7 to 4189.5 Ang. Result 3.122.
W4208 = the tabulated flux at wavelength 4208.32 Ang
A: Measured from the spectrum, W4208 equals 3.397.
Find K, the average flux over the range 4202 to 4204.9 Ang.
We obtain 3.01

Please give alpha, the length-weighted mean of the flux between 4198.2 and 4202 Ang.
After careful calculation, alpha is 3.01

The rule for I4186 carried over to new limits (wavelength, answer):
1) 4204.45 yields 3.089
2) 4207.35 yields 3.34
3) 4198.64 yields 3.079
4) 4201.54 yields 2.949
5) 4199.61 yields 3.025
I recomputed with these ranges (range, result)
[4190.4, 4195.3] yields 3.277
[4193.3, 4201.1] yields 2.975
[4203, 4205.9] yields 3.015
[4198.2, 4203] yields 2.949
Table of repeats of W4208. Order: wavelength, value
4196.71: 3.176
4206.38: 3.268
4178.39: 3.333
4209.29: 3.439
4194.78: 3.277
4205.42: 3.18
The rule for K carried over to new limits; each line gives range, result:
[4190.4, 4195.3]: 3.31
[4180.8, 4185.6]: 3.2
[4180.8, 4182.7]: 3.26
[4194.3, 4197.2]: 3.23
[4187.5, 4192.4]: 3.26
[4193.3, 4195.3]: 3.31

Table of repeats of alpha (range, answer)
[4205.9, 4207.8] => 3.31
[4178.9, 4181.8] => 3.32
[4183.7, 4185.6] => 3.14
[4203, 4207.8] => 3.18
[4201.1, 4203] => 2.95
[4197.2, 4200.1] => 3.08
